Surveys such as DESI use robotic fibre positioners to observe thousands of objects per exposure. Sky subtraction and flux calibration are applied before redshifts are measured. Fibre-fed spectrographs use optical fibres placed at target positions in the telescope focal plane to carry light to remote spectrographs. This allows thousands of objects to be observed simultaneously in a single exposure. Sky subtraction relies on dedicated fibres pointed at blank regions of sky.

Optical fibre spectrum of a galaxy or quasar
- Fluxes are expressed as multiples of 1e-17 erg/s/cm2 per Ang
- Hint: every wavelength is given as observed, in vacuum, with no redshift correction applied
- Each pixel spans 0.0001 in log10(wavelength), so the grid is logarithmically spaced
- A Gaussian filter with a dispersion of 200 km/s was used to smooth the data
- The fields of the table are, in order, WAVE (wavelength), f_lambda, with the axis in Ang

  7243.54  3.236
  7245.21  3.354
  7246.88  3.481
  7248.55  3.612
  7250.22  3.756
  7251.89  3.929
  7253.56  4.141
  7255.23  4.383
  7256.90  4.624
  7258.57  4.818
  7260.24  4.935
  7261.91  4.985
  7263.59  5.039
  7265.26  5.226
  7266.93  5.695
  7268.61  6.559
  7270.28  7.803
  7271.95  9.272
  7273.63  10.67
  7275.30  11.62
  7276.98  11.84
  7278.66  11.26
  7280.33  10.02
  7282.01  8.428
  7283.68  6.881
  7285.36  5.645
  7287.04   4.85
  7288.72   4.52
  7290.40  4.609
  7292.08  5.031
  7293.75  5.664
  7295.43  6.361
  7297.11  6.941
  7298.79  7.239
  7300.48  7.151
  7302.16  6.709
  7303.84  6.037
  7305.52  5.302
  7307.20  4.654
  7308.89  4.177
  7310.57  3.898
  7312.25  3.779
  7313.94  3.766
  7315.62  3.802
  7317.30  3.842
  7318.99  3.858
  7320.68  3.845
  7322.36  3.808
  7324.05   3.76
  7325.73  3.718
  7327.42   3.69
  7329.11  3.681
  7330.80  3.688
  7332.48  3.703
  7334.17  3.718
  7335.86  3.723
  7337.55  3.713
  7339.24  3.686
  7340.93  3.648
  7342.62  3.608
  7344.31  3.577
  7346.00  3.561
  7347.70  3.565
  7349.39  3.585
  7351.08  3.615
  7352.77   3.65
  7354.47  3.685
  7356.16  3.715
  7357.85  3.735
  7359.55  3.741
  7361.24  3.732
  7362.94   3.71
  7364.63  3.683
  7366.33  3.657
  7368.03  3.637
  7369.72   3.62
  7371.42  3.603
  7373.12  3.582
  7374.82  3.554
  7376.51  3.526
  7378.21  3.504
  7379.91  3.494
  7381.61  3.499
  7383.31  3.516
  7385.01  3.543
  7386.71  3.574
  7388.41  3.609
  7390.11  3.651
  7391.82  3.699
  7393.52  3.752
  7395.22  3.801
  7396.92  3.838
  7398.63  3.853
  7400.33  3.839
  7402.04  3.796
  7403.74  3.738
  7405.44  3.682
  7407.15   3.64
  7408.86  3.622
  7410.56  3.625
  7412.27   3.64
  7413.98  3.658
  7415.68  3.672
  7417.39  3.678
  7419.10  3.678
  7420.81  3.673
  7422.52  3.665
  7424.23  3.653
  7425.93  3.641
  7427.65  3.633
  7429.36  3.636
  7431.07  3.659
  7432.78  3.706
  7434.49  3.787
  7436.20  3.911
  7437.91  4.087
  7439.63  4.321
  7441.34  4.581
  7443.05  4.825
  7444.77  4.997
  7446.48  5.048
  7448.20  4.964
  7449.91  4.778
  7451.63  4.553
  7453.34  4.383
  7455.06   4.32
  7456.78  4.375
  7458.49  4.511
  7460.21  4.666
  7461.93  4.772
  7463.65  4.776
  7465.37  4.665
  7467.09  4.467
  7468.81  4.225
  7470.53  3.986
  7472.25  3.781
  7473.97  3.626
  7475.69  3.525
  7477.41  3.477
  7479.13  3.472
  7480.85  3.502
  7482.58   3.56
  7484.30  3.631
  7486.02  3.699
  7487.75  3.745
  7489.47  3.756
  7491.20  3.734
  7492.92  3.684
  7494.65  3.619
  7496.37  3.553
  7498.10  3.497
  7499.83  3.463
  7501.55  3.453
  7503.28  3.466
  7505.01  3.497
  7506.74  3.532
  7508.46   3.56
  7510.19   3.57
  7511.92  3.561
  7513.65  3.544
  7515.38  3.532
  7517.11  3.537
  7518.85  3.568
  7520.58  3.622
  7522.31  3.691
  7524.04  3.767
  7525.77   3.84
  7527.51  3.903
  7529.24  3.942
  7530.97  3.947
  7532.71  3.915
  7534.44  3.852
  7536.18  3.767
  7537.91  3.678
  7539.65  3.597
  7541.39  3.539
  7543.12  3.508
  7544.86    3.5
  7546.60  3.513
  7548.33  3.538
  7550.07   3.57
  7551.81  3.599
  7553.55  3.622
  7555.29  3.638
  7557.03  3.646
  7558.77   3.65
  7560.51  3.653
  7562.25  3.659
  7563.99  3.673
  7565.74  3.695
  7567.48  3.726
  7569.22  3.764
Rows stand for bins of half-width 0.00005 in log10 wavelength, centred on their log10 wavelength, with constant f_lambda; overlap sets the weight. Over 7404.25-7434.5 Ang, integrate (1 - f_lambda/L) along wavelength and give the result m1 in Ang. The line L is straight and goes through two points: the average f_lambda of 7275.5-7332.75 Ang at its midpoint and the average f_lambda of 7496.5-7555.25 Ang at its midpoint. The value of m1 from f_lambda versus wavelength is 5.9 Ang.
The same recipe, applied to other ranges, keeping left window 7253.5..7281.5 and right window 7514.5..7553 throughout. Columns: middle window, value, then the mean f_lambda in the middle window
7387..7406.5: 6.36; 3.74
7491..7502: 1.64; 3.57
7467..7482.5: 2.59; 3.74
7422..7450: 4.72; 4.16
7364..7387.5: 9.15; 3.57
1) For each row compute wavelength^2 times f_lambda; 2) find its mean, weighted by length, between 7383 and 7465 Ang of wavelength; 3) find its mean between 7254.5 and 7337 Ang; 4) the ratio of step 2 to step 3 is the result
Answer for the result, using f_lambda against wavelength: 0.73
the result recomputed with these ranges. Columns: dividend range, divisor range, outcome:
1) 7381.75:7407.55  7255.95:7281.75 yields 0.50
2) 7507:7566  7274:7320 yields 0.62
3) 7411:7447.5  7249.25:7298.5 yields 0.63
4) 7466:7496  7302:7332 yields 0.94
